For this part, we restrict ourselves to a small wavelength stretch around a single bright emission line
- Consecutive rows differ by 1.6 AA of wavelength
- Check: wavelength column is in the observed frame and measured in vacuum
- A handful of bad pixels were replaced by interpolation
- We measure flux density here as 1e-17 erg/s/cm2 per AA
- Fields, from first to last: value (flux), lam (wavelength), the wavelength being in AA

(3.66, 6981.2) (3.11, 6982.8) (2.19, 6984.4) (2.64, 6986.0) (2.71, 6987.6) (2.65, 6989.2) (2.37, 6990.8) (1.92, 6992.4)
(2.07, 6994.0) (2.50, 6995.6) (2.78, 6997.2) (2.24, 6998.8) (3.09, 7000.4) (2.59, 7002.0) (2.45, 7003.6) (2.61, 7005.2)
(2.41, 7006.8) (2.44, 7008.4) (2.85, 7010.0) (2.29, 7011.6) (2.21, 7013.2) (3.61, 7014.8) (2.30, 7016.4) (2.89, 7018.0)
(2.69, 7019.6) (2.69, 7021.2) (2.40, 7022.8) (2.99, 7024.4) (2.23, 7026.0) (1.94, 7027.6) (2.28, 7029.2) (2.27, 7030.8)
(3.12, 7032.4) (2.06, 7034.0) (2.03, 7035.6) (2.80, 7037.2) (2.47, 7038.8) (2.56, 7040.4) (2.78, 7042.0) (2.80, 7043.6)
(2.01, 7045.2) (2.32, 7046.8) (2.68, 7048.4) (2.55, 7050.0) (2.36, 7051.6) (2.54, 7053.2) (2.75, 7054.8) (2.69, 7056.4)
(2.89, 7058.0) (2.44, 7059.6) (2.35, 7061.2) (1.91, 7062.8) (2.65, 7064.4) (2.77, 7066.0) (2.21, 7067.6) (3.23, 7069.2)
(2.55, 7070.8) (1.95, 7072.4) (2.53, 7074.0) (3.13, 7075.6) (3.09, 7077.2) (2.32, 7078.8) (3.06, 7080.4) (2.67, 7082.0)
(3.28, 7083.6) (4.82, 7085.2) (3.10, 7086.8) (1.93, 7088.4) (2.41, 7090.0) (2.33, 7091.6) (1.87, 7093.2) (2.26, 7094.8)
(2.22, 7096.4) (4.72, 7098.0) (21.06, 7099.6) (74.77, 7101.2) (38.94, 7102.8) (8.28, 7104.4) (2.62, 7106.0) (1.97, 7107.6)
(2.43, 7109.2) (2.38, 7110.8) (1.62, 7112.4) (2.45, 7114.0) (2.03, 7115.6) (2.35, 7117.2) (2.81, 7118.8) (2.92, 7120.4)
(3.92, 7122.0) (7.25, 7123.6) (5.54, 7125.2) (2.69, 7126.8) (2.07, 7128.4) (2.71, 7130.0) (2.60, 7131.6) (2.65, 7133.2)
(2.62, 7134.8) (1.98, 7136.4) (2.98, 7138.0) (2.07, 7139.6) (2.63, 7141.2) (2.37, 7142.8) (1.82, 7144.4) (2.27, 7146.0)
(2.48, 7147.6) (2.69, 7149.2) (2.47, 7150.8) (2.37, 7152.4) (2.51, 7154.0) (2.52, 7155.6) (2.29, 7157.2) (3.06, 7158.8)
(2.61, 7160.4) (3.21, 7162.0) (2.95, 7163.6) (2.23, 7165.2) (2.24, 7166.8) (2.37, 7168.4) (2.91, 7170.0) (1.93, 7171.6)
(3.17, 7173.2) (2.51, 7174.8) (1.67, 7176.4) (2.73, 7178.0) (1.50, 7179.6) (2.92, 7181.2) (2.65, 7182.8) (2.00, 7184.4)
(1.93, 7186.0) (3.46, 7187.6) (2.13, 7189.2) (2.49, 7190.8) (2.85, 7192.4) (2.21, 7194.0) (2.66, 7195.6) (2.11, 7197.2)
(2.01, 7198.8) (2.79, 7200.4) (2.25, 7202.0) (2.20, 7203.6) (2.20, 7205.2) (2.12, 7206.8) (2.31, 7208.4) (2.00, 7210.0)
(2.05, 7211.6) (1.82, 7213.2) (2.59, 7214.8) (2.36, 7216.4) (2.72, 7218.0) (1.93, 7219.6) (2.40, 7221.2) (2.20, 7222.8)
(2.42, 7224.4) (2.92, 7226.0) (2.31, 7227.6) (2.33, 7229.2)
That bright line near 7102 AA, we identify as Halpha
